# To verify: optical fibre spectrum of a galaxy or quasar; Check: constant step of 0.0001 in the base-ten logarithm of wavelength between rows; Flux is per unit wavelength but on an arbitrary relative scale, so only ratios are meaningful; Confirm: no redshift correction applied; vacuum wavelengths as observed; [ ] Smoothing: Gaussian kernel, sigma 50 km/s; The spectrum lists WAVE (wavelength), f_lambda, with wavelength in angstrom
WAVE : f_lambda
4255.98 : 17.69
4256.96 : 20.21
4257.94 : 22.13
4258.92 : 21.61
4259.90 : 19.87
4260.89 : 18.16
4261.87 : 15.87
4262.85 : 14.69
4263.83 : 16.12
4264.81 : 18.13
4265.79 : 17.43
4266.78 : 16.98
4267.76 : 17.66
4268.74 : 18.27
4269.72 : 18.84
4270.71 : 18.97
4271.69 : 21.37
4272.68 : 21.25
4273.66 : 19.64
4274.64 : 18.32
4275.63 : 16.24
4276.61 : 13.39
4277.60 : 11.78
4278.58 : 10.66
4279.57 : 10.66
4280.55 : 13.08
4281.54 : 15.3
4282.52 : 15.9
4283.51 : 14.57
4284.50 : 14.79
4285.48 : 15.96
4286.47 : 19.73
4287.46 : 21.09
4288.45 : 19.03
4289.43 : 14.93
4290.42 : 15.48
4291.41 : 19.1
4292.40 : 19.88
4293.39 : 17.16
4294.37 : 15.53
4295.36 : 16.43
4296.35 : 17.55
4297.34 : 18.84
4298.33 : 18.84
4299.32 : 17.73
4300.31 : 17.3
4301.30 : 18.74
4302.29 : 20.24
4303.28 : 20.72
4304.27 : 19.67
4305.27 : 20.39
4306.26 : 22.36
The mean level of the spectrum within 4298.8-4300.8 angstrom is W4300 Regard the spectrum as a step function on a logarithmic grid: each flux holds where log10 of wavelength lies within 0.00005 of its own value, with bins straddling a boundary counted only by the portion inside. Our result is 17.5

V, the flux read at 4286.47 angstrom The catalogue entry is 19.73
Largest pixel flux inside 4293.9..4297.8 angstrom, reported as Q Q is 18.84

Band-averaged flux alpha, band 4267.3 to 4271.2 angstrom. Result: 18.4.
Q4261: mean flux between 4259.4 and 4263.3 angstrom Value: 17.2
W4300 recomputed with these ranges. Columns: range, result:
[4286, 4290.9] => 18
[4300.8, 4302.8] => 19.5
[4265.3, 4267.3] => 17.2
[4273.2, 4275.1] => 19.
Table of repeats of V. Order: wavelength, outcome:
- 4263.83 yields 16.12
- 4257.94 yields 22.13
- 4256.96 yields 20.21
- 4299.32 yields 17.73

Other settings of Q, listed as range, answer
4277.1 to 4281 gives 13.08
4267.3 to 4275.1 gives 21.37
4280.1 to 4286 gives 15.96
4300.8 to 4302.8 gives 20.24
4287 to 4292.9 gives 21.09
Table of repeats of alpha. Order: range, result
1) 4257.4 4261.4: 20.4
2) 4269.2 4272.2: 19.7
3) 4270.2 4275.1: 19.9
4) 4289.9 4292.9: 18.1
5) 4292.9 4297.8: 17.1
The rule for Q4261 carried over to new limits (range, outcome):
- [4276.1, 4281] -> 11.9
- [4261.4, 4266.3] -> 16.5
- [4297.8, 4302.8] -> 18.6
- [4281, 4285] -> 15.1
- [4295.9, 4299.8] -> 18.2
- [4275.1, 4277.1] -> 14.9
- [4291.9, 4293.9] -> 18.5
